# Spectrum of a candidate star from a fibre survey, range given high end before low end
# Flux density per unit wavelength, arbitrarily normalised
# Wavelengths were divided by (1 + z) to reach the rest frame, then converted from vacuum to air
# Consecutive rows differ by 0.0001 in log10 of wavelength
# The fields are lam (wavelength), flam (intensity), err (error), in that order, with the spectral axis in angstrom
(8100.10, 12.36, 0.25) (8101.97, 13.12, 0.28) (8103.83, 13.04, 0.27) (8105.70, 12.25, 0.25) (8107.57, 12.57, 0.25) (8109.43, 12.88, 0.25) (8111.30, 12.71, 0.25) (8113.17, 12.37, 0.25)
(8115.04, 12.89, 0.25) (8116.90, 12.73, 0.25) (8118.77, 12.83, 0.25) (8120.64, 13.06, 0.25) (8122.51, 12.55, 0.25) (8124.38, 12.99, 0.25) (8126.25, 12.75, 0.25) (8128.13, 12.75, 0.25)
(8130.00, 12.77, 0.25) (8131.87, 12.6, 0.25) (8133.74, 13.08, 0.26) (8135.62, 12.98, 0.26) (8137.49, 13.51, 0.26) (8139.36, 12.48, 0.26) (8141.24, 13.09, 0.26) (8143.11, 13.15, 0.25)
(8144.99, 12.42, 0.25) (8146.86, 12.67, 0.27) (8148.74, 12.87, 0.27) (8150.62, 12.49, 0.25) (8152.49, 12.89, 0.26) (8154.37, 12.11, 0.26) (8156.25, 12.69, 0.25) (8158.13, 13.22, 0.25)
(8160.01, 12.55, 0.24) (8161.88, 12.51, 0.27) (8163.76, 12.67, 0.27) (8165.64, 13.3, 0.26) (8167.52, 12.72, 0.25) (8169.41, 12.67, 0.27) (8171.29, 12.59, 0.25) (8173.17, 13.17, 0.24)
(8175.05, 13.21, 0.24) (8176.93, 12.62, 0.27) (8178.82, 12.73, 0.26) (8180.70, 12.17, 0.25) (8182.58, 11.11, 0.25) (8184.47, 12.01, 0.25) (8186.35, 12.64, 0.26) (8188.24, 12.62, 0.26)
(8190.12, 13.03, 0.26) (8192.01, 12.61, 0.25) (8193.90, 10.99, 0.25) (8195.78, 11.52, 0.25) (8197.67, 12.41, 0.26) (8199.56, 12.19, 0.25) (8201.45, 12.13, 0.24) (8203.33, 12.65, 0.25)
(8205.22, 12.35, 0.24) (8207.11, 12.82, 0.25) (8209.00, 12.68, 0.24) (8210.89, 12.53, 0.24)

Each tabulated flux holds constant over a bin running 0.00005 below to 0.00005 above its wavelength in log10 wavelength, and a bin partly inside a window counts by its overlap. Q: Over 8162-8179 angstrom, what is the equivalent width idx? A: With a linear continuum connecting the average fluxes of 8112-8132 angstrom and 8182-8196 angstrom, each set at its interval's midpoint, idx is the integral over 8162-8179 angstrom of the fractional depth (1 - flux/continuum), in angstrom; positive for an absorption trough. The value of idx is -0.76 angstrom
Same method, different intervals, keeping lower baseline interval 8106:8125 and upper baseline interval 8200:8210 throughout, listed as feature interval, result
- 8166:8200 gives 0.45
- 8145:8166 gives -0.09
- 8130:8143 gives -0.27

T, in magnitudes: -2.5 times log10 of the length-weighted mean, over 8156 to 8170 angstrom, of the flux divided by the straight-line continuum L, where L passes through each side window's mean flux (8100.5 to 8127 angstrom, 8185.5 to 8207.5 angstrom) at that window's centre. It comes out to -0.03 mag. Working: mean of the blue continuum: 12.8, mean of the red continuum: 12.3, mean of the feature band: 12.8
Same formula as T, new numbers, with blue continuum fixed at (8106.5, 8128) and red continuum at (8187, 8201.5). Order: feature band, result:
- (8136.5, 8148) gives -0.027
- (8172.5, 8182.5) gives -0.027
